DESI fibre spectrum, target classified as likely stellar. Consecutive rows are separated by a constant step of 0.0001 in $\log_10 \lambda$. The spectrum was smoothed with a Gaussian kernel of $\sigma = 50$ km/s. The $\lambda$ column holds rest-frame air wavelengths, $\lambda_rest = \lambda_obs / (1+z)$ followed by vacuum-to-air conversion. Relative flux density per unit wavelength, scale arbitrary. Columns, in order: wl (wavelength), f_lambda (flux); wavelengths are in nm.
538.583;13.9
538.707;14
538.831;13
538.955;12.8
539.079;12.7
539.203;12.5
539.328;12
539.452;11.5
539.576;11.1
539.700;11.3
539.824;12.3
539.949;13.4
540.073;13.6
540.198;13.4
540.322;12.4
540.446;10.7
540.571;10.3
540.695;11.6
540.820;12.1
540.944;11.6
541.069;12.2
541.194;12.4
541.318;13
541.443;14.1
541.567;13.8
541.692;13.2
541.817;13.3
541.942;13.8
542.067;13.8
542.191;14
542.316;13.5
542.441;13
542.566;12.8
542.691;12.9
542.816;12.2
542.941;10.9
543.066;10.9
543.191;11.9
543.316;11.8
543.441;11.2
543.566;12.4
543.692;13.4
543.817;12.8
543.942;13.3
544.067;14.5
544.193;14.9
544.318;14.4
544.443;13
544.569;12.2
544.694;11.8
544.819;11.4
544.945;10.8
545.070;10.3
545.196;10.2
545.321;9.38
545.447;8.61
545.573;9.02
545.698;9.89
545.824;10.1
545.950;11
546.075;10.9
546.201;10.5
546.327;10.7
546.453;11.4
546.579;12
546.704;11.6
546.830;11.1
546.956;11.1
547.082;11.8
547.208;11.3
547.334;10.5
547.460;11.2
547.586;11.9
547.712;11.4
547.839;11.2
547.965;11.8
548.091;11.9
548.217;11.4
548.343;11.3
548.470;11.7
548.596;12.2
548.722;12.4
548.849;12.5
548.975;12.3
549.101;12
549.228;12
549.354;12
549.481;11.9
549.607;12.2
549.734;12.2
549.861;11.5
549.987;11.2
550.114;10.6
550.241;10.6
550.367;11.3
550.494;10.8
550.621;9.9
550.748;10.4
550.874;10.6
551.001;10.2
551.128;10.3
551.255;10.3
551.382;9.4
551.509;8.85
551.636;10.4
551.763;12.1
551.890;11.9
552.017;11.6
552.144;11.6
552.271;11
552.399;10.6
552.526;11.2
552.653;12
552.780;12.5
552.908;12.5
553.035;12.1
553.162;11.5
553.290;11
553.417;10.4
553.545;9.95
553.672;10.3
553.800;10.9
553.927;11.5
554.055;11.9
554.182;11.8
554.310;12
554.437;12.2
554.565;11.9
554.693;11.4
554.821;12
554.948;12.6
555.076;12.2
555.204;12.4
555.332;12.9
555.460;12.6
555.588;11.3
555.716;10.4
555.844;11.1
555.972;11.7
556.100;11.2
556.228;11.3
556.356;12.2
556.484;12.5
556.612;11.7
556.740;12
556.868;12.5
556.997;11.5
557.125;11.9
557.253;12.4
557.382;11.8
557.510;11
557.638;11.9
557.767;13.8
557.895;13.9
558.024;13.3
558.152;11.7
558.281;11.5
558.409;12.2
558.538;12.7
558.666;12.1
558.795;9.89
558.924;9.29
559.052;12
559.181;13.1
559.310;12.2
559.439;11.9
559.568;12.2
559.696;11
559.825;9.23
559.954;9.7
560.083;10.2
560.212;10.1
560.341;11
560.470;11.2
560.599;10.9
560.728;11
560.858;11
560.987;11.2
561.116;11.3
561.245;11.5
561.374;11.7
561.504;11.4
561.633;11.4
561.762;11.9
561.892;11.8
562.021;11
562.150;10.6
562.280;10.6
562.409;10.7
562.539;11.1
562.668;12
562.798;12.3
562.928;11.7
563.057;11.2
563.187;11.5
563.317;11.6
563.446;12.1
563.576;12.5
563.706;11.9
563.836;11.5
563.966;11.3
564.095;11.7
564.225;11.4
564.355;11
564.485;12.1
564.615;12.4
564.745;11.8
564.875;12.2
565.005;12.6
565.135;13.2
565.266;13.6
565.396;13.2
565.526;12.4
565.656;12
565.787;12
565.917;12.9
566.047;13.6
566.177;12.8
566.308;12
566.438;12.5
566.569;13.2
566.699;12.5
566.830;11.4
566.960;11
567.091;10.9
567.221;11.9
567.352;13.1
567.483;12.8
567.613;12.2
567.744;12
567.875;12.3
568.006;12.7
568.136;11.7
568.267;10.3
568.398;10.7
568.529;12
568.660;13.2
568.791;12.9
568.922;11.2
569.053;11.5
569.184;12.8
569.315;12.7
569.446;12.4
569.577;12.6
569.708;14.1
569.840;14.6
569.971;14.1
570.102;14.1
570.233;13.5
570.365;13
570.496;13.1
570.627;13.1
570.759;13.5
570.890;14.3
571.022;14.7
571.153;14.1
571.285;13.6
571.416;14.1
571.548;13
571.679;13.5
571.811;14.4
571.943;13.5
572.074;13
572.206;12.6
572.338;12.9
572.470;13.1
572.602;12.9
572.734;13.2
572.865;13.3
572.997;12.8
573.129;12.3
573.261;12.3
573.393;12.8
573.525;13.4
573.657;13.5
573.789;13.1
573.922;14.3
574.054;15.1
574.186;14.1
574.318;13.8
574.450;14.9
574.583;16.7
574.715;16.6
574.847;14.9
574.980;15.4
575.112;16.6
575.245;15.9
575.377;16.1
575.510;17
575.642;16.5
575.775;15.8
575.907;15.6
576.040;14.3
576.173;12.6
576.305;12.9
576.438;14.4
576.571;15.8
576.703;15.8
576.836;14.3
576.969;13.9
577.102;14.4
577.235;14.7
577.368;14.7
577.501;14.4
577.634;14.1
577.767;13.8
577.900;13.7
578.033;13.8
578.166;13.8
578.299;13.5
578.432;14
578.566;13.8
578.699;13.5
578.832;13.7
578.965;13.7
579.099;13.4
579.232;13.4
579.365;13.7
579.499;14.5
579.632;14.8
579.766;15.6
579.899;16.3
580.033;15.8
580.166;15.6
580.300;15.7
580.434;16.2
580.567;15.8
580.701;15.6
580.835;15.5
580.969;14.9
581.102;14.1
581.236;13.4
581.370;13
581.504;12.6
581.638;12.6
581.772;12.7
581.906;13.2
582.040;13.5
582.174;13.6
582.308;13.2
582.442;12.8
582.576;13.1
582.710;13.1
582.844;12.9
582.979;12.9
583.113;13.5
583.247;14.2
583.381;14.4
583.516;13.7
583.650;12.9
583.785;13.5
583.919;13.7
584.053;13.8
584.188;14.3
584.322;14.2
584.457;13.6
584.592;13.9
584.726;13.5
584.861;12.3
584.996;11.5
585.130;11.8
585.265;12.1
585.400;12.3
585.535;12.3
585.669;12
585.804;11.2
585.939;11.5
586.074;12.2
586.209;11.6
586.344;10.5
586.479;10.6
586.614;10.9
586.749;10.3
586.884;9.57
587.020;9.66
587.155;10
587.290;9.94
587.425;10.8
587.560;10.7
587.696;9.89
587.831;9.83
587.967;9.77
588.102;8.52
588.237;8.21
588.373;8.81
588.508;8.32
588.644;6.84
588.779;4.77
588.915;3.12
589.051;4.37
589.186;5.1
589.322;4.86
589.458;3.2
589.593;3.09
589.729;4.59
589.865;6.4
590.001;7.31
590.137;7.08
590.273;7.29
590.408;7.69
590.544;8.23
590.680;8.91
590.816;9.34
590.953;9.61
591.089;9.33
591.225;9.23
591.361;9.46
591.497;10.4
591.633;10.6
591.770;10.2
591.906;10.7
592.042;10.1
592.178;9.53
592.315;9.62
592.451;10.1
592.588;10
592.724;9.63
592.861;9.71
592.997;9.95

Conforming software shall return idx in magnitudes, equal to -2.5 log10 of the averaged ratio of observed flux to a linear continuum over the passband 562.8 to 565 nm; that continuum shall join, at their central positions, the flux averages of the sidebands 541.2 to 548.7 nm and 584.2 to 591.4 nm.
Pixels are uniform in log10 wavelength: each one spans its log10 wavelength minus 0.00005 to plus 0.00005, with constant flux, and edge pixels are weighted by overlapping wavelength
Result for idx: -0.099 mag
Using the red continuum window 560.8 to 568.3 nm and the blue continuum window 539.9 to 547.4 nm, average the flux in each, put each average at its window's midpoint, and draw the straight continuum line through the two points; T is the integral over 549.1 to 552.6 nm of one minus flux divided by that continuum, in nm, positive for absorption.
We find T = 0.28 nm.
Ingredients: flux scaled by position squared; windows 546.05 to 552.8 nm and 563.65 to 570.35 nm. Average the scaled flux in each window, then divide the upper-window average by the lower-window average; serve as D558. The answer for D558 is 1.17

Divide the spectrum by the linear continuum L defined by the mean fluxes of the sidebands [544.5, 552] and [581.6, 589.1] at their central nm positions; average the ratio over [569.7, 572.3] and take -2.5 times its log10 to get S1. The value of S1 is -0.208 mag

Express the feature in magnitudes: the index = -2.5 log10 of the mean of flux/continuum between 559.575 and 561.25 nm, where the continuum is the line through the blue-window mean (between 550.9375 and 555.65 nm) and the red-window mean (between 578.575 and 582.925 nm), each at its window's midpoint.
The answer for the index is 0.13 mag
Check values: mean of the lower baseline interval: 11.4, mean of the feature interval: 10.7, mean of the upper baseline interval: 14.1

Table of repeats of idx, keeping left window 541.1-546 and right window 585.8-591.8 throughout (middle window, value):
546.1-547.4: 0.070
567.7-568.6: -0.148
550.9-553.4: 0.039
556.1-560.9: -0.061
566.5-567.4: -0.166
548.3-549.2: -0.026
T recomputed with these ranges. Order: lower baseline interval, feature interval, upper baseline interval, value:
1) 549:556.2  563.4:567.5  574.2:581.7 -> 0.25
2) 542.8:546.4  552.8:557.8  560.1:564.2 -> -0.14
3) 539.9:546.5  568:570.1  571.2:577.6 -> 0.21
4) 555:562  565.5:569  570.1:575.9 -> 0.26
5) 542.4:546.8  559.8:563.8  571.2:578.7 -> 0.57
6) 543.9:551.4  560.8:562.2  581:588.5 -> 0.03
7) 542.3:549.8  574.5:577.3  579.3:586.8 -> -0.47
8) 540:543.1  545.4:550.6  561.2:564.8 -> 0.43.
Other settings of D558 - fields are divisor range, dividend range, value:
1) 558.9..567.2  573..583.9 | 1.29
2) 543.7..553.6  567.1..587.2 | 1.32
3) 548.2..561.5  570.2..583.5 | 1.33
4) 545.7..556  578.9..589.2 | 1.21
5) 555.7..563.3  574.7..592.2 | 1.14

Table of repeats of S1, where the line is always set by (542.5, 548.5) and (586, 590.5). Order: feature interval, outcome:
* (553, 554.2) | -0.02 mag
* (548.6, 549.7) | -0.08 mag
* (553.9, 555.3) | -0.12 mag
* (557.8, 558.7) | -0.19 mag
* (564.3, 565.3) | -0.23 mag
